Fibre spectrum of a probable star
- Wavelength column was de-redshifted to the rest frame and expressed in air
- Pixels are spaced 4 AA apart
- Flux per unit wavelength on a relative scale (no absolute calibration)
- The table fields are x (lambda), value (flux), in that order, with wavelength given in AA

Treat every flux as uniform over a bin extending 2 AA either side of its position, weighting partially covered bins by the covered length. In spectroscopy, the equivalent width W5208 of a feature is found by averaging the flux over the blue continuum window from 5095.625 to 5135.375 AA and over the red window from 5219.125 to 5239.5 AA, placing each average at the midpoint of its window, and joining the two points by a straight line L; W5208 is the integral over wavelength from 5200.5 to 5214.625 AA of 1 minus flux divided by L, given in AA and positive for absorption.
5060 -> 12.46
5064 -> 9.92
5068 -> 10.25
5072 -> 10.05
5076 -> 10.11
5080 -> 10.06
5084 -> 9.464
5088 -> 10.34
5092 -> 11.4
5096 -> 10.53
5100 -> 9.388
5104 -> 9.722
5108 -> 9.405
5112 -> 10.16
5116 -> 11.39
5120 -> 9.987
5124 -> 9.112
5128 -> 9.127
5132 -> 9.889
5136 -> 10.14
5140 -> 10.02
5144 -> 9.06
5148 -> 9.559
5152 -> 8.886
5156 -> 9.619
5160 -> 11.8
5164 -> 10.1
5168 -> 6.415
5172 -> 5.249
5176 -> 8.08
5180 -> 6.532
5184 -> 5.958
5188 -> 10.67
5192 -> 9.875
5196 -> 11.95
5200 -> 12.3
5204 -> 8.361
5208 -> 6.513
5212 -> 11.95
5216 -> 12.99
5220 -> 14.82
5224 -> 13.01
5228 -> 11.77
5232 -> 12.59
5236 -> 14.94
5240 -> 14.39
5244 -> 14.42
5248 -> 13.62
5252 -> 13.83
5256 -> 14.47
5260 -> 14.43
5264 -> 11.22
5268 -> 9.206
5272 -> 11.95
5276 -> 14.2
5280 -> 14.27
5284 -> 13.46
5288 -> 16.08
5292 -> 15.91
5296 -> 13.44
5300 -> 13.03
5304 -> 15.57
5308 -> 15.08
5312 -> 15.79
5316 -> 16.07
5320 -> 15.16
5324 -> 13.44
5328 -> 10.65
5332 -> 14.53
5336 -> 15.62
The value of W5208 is 3.62 AA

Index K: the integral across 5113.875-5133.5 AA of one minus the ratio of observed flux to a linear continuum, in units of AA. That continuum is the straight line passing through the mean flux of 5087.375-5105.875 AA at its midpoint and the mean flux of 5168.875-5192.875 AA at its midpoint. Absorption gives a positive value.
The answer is -1.0 AA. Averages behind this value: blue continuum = 10.3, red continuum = 7.57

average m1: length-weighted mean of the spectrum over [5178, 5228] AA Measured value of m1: 10.5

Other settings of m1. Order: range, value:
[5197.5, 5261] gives 12.7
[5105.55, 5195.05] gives 9.17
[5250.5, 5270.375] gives 12.6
